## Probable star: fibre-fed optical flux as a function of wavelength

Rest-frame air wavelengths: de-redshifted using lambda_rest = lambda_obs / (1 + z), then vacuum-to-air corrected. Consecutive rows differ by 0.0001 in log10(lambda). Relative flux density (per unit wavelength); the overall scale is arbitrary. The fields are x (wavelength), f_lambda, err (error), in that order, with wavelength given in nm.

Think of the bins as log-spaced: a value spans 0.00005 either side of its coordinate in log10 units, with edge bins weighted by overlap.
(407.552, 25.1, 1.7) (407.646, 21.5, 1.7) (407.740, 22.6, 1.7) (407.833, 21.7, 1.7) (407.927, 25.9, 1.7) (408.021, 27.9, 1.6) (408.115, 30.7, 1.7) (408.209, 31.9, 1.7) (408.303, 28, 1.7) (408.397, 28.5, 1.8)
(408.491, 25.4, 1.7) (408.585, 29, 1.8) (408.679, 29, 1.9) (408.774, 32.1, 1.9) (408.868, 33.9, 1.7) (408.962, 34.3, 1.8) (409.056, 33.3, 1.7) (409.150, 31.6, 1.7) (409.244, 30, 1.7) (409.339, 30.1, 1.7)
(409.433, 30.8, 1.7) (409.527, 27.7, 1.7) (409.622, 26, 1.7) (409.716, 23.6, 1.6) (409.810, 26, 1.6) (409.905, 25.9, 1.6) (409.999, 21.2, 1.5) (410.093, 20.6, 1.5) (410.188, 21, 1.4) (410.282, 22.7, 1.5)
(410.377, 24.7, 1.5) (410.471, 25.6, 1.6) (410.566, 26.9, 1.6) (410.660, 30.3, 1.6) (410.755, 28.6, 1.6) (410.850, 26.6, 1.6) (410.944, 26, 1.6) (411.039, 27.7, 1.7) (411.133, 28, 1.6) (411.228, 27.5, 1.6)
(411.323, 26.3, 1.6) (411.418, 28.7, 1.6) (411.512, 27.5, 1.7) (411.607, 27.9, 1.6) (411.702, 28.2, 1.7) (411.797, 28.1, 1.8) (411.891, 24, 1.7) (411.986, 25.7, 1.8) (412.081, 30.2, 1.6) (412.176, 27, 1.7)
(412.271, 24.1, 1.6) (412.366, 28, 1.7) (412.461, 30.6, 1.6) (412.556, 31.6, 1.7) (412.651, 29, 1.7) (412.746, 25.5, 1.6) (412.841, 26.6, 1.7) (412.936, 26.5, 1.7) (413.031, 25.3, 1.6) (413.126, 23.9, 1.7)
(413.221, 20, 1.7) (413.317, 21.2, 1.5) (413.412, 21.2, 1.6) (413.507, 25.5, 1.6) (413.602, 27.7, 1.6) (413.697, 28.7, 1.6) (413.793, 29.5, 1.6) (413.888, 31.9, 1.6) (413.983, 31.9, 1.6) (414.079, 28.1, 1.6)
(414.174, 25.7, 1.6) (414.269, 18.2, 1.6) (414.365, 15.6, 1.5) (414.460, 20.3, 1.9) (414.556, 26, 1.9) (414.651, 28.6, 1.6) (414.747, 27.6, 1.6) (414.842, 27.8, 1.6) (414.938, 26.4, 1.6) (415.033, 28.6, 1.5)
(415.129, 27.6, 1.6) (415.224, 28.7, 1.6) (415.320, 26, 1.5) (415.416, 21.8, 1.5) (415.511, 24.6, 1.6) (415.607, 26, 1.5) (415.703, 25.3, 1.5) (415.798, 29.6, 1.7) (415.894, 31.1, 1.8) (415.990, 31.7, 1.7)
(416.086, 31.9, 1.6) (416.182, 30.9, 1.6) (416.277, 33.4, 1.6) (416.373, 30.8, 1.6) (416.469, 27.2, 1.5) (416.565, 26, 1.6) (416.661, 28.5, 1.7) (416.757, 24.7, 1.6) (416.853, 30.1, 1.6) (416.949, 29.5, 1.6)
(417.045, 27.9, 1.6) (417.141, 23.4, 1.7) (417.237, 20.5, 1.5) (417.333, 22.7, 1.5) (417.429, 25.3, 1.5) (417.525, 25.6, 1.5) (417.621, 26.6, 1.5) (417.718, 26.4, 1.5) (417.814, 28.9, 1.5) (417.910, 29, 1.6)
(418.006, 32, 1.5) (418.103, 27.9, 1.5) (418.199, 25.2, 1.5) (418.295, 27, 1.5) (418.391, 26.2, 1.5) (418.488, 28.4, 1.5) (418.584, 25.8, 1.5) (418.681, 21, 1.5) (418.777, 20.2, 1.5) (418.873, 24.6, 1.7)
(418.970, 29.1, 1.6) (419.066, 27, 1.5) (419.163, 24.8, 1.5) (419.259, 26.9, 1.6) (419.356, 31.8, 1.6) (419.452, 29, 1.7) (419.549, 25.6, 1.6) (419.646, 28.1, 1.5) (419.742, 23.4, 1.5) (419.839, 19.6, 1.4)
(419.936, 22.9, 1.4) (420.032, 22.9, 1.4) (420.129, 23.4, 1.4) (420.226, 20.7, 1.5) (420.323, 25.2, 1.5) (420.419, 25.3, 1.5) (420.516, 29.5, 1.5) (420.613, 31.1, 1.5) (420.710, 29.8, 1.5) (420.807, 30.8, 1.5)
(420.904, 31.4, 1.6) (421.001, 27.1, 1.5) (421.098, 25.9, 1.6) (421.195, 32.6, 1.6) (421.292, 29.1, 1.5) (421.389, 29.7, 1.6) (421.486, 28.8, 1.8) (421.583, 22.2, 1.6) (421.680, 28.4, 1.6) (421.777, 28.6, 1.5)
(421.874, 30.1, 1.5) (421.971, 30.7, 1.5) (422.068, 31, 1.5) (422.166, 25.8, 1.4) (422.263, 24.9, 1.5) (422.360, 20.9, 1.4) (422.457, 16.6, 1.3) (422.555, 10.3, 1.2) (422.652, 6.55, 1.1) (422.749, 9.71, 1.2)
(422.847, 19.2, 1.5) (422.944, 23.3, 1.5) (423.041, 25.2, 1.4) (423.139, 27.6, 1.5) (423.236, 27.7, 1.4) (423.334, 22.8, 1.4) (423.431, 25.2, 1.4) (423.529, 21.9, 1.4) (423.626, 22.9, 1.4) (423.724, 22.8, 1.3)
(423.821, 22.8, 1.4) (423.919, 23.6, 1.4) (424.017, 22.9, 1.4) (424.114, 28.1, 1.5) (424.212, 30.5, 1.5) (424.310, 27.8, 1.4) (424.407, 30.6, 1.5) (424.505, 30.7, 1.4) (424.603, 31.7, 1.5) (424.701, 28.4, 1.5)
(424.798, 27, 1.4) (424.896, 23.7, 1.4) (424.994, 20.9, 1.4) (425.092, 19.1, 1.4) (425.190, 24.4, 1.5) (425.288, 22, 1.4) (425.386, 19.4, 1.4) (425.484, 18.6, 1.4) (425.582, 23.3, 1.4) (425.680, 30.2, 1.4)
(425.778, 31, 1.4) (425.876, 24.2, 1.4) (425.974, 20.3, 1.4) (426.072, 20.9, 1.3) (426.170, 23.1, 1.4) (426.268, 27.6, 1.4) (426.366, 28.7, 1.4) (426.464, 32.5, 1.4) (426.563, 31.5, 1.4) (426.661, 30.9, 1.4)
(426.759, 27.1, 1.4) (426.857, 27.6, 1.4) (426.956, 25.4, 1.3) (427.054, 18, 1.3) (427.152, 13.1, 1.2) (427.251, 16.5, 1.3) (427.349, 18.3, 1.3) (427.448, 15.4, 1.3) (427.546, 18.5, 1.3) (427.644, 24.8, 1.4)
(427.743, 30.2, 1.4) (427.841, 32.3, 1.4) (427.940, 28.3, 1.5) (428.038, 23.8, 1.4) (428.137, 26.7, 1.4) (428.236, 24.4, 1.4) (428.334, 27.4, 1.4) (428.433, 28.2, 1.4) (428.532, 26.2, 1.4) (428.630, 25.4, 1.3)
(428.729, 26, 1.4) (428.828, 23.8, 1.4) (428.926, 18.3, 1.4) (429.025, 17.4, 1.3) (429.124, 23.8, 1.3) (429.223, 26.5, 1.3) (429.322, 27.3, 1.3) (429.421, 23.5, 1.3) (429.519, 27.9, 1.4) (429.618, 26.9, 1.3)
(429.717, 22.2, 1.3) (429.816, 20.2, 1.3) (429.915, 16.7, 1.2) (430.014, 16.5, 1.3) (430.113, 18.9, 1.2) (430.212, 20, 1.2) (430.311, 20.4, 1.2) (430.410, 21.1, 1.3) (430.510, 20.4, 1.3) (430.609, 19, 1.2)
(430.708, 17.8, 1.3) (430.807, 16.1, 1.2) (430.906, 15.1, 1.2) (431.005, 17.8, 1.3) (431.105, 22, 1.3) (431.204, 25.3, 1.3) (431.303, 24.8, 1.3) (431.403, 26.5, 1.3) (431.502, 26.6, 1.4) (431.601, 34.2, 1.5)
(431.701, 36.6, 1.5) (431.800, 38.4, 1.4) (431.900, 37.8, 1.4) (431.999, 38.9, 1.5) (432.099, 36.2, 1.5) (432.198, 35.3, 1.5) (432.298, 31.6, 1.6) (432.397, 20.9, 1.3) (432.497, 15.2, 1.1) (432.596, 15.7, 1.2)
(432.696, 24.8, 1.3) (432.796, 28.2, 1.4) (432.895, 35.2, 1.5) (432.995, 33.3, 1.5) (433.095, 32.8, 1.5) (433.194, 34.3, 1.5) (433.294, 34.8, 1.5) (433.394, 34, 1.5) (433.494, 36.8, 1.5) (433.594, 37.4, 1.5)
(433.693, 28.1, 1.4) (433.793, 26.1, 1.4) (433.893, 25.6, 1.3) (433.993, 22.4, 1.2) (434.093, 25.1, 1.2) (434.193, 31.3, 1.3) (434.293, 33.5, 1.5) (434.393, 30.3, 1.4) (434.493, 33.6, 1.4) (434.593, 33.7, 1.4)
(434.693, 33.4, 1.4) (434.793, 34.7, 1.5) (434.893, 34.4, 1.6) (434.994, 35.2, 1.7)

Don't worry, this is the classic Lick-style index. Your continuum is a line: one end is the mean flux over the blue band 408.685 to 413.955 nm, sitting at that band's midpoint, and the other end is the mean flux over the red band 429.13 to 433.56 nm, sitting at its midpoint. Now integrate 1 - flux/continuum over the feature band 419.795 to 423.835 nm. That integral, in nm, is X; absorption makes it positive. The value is 0.316 nm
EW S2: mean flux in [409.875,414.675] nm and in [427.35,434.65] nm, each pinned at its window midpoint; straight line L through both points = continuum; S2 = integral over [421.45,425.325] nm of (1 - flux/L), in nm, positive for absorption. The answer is 0.298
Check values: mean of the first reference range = 26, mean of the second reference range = 26.3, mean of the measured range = 24.2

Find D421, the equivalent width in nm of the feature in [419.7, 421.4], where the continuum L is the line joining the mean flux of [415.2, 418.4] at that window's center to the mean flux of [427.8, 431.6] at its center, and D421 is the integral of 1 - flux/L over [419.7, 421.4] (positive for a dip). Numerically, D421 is -0.03 nm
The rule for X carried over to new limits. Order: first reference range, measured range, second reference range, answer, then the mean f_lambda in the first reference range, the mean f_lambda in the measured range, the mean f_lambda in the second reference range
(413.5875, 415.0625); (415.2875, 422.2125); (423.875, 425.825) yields -0.276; 26.4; 27.1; 25.7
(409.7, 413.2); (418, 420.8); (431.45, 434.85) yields 0.212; 26.4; 26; 31.1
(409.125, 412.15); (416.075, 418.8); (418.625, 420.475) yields -0.184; 26.7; 27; 24.8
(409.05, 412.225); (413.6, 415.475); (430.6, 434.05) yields 0.057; 26.9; 26.3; 28.3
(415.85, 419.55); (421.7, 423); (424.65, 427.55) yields 0.195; 27.3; 21.5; 23.7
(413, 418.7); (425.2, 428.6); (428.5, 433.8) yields 0.210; 26.6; 24.6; 26.1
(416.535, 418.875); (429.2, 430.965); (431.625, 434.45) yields 0.535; 26.2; 20.8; 30.8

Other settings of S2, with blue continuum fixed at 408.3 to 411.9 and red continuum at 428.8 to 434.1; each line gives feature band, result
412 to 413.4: 0.06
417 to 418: 0.04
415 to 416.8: -0.07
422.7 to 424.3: 0.18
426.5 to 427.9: 0.14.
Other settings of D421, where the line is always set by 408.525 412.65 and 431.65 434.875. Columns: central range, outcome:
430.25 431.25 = 0.367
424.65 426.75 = 0.337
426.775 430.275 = 0.846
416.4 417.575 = 0.107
